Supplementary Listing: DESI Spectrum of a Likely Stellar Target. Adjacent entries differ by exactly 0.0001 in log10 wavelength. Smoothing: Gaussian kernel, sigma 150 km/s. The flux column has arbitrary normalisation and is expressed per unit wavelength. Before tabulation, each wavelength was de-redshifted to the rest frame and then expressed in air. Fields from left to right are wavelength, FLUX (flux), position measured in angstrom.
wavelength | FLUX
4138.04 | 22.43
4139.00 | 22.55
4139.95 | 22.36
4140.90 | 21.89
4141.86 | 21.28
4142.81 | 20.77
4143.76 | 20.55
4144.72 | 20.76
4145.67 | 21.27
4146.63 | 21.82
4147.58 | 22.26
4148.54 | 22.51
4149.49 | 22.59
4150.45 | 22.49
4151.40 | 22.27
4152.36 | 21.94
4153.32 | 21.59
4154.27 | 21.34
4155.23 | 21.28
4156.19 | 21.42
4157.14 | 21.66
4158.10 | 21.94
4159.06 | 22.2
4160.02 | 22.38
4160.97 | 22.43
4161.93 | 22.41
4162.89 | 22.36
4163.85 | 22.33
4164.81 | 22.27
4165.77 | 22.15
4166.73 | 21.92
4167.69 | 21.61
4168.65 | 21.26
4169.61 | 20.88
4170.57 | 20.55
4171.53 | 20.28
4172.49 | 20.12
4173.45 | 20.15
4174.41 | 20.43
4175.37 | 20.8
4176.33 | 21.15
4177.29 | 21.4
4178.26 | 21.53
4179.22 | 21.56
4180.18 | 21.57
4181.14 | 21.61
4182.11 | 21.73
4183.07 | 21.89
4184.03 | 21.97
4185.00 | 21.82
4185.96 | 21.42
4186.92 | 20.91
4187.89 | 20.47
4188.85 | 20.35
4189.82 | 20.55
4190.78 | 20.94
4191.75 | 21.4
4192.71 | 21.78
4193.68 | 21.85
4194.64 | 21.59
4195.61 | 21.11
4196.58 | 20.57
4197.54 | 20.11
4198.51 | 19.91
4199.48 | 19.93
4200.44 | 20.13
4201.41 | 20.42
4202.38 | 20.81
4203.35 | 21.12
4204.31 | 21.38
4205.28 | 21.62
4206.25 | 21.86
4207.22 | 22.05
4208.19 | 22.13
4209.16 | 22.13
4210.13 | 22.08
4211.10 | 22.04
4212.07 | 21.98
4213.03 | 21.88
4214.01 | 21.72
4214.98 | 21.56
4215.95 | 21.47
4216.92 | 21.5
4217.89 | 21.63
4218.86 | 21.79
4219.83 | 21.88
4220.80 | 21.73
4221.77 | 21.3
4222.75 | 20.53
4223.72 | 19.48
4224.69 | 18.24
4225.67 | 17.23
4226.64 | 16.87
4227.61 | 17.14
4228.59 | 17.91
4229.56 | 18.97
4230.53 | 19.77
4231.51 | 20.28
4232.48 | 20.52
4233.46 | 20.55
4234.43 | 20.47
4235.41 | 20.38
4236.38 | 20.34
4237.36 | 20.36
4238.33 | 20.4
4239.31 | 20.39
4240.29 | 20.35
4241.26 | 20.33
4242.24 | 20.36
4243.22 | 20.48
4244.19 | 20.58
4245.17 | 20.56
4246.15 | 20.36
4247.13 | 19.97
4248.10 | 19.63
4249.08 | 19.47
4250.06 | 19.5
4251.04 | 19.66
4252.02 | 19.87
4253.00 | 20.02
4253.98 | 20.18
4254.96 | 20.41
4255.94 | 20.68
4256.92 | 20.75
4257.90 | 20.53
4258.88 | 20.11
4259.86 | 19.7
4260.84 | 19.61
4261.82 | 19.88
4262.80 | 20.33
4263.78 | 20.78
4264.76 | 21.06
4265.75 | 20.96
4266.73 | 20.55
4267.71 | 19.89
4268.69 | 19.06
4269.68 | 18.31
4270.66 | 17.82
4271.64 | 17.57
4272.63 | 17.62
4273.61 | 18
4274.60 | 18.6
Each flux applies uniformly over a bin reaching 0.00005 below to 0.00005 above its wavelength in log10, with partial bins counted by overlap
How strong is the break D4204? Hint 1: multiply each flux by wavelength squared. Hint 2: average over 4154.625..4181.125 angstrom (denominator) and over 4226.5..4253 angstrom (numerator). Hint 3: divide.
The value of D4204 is 0.96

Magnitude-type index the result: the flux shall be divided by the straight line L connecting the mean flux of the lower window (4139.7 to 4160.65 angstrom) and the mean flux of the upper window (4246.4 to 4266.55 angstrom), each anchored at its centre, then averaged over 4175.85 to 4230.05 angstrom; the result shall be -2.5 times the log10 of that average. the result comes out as 0.003 mag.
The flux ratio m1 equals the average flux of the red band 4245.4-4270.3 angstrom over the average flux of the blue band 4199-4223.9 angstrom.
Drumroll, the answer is 0.9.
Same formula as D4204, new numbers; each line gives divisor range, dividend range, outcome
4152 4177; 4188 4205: 0.98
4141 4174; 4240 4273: 0.97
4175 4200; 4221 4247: 0.96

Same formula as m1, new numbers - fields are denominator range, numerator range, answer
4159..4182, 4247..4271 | 0.93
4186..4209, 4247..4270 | 0.95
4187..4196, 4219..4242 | 0.94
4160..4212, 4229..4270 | 0.95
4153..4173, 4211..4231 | 0.94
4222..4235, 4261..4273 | 1.02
